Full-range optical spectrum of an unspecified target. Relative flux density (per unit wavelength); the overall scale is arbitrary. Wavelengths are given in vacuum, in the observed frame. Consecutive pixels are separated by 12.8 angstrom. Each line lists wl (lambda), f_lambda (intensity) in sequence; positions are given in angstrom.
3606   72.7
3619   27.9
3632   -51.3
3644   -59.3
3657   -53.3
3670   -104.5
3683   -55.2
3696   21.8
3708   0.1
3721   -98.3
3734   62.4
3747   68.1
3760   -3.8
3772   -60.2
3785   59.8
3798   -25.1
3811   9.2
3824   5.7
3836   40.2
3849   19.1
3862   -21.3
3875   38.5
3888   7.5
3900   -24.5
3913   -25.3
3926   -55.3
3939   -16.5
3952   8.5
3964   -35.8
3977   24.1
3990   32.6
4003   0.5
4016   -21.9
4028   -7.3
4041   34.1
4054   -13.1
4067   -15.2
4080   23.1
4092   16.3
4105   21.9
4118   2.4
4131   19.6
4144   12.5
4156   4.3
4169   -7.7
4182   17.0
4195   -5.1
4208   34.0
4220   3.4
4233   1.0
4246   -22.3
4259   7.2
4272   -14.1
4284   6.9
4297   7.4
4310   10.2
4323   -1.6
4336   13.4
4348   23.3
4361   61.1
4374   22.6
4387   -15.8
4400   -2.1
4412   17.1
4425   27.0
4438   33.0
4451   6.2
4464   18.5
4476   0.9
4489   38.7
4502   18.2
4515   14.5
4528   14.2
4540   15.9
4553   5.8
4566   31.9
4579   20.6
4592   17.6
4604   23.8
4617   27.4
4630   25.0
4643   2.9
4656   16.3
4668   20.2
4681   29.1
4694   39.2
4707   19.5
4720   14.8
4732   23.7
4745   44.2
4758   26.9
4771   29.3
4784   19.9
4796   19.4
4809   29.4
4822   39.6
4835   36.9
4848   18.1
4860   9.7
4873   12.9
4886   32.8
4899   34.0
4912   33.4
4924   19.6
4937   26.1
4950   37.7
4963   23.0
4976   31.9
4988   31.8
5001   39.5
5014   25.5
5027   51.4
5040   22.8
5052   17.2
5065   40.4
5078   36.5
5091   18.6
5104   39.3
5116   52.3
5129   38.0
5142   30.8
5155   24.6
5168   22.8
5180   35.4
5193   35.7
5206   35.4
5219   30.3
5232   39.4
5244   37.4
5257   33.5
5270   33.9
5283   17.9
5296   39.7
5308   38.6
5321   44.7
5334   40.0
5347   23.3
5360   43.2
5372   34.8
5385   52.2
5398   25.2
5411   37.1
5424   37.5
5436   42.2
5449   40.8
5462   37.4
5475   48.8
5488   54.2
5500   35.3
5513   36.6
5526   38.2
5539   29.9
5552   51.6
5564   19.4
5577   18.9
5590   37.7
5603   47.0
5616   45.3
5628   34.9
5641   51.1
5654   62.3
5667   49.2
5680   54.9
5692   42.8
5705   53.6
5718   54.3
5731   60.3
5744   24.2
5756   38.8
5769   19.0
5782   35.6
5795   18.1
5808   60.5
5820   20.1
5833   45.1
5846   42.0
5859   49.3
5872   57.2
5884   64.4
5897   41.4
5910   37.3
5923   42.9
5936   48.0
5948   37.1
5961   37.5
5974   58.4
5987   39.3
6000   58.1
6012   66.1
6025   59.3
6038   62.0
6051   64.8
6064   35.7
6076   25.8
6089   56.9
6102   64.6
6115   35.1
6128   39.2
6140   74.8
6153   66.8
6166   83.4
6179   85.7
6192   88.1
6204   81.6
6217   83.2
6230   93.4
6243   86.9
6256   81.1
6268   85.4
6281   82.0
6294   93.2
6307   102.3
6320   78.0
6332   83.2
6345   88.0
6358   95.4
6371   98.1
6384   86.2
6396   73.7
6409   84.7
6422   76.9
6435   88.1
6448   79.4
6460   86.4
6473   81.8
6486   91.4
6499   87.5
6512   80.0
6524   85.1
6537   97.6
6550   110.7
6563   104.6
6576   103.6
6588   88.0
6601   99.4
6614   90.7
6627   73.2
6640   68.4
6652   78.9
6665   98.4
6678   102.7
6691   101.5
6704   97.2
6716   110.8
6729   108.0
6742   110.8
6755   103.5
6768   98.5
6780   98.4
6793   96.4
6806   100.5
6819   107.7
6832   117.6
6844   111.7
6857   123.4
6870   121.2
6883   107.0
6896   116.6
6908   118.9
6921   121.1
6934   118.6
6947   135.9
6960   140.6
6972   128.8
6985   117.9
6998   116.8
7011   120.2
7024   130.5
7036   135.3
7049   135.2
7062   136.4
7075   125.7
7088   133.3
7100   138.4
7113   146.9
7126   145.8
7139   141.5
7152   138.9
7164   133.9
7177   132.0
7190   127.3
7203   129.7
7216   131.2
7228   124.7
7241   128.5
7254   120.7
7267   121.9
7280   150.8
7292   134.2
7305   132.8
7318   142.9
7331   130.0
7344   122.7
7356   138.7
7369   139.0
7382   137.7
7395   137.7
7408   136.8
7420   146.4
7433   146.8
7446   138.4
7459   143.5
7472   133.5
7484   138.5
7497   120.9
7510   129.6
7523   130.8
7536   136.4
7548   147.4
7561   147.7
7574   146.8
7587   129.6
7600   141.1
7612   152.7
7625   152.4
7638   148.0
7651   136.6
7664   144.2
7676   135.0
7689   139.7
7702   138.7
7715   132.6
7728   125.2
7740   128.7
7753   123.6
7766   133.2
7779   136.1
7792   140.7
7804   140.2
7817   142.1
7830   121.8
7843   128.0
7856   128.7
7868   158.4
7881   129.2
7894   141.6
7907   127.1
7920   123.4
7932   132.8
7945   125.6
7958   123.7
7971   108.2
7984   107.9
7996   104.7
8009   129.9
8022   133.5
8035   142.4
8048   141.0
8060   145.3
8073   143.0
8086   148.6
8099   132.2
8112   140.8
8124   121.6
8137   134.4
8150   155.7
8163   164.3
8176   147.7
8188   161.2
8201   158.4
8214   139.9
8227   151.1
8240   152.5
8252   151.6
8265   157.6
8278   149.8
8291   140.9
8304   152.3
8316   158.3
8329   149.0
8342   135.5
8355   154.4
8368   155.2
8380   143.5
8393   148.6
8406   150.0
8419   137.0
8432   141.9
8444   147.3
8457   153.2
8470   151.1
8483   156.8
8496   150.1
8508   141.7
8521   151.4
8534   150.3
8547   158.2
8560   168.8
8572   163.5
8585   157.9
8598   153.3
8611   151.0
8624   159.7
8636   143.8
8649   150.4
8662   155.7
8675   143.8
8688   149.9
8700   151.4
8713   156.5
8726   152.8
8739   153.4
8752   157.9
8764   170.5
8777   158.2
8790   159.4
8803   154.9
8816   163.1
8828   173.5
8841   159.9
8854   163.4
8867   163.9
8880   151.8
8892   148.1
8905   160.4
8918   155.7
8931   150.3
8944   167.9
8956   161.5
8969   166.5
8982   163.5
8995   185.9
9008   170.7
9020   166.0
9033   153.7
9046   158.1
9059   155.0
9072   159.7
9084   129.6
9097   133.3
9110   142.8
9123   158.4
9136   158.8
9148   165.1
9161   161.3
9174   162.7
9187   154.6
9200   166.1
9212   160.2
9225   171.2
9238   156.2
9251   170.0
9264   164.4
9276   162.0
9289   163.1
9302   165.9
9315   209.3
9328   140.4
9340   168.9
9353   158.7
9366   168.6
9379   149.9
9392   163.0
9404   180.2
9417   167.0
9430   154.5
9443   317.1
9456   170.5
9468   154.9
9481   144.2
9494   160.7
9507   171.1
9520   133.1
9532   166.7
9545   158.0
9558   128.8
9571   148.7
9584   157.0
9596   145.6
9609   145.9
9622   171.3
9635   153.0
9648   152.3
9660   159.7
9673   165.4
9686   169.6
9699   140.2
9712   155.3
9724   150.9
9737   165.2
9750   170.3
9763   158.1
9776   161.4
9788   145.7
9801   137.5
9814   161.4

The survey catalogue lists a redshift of 0.542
